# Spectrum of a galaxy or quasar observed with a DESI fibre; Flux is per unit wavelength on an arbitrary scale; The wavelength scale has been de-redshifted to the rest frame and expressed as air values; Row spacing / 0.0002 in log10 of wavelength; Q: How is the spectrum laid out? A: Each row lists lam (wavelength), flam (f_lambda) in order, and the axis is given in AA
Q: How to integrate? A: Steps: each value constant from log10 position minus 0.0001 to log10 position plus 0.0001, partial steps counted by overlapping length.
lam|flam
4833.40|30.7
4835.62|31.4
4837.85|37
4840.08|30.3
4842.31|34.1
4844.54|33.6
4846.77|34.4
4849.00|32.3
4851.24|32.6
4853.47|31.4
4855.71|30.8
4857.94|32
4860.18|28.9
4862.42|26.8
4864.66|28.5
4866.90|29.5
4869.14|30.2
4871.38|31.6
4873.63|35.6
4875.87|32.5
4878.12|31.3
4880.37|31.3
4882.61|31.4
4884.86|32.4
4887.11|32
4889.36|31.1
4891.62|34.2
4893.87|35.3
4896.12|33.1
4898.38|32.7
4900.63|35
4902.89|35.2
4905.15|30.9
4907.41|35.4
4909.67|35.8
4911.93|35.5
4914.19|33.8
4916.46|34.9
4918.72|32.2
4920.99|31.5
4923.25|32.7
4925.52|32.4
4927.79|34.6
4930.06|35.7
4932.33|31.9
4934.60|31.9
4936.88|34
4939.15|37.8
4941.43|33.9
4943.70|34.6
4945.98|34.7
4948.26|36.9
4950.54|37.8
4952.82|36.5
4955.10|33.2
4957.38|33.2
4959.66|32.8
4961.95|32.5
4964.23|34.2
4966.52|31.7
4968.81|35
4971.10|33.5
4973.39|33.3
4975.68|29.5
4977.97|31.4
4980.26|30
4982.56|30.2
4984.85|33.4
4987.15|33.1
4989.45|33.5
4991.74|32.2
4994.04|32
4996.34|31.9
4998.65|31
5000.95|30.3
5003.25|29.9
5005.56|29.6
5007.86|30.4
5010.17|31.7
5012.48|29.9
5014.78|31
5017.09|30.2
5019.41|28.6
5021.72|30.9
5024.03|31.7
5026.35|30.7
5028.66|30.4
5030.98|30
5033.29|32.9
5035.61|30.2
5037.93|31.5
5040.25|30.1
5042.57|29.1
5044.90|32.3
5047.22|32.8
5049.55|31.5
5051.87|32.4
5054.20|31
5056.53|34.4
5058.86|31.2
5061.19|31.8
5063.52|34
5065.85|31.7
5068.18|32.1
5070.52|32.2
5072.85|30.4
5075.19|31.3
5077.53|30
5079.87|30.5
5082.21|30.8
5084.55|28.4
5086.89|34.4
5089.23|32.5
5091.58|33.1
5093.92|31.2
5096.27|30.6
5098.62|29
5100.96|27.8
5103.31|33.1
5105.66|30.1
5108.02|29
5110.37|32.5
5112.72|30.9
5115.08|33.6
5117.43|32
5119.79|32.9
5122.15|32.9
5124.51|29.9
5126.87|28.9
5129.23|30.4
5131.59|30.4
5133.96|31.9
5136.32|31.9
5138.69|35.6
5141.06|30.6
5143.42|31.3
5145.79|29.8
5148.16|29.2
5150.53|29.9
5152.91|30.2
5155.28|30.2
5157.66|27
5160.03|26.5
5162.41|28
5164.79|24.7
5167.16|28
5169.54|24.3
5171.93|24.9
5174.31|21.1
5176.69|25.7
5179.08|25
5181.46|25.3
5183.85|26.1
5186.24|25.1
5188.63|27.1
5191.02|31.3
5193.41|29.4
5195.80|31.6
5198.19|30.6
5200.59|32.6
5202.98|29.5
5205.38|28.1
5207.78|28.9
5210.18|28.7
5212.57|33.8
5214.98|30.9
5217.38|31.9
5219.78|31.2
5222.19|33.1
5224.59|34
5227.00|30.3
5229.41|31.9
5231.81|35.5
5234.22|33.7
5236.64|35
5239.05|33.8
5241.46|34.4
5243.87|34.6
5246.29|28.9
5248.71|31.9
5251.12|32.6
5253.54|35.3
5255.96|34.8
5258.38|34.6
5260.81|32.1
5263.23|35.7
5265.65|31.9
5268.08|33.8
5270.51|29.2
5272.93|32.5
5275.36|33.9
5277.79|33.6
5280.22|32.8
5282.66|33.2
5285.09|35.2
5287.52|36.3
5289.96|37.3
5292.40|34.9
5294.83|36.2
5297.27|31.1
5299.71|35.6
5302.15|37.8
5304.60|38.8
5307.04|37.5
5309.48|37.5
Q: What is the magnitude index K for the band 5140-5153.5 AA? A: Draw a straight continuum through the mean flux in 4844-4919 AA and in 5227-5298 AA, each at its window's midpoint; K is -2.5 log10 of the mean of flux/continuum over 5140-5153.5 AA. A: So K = 0.11 mag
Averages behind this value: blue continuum 32.5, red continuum 33.6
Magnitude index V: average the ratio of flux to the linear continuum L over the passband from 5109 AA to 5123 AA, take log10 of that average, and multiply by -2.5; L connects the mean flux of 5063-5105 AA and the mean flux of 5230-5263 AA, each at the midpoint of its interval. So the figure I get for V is -0.02 mag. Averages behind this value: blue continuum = 31.2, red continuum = 33.7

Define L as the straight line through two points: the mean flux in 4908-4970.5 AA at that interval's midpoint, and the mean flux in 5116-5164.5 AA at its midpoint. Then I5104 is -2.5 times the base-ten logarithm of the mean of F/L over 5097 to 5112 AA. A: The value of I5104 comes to 0.03 mag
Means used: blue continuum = 34.1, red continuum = 30.4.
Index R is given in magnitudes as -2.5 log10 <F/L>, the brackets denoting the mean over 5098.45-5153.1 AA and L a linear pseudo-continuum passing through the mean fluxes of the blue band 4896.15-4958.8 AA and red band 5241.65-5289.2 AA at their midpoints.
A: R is 0.09 mag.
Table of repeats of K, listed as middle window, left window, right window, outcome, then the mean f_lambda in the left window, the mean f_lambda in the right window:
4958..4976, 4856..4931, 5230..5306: -0.003 mag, 32.6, 34.1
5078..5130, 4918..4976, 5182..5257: 0.046 mag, 33.8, 31.5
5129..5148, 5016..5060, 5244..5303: 0.029 mag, 31.1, 33.8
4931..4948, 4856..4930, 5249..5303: -0.050 mag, 32.5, 34.1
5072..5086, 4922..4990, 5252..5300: 0.115 mag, 33.5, 34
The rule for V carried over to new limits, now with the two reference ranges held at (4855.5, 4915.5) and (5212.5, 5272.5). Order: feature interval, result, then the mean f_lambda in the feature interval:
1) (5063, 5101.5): 0.05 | 31.2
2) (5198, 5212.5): 0.10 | 30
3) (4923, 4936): -0.03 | 33.2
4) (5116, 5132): 0.06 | 31.1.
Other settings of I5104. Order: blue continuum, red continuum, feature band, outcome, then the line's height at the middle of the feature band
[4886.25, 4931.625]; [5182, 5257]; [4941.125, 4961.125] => -0.05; 33.4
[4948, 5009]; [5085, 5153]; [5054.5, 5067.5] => -0.03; 31.7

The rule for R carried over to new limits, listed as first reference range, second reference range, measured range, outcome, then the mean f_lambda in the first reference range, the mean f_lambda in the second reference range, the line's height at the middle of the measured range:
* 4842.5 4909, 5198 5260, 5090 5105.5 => 0.05 mag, 32.2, 32.4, 32.3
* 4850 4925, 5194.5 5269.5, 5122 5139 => 0.04 mag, 32.4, 32.4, 32.4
